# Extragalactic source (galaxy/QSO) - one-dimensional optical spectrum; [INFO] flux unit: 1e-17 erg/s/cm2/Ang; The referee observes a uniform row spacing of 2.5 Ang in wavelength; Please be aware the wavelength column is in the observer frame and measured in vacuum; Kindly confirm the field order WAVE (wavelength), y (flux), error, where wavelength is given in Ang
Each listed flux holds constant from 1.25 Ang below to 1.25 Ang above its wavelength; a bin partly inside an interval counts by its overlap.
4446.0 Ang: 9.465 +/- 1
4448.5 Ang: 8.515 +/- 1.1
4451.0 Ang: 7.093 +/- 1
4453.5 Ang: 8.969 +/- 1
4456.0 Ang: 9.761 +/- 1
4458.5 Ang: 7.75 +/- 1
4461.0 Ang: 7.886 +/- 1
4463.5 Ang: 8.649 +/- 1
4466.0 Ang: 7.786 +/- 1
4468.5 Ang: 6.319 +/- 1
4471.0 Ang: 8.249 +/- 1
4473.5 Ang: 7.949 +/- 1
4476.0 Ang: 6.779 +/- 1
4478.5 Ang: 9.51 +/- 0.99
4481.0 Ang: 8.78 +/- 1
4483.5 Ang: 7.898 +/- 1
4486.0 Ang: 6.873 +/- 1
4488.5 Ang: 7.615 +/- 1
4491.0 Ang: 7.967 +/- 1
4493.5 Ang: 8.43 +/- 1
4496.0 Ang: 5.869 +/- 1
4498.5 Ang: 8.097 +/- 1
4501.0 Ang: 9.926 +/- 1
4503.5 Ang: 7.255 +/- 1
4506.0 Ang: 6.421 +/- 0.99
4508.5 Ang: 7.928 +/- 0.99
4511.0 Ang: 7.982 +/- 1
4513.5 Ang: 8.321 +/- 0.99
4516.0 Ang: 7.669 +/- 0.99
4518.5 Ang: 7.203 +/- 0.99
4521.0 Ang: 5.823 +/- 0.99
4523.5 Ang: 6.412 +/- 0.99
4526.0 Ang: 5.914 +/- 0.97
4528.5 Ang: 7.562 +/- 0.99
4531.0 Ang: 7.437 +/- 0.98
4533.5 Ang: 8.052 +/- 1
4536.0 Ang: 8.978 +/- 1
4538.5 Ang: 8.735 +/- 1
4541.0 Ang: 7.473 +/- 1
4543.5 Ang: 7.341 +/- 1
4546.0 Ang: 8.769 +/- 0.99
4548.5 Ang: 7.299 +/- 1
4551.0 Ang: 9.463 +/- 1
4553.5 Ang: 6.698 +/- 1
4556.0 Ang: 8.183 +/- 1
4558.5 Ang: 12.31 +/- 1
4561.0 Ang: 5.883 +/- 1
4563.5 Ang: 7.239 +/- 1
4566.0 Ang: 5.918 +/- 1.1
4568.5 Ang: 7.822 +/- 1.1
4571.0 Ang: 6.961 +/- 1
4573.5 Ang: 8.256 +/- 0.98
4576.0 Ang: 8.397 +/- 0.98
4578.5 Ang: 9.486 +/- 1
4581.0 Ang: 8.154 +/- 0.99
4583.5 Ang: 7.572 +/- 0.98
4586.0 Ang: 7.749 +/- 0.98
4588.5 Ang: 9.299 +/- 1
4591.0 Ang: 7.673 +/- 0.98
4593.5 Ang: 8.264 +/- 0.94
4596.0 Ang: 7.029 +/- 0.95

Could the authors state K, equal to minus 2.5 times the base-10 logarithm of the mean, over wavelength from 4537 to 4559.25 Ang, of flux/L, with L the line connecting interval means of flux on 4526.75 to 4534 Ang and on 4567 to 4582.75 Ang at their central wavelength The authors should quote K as -0.08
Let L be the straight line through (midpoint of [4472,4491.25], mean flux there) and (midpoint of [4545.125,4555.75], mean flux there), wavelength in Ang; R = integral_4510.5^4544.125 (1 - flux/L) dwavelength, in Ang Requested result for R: 2.2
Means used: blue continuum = 7.92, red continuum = 8.04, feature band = 7.48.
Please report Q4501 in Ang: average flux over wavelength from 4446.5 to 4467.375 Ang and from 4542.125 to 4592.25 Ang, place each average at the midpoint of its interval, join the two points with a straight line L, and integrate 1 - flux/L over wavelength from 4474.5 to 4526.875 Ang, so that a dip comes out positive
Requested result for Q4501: 4.1 Ang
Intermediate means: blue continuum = 8.33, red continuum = 8.02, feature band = 7.57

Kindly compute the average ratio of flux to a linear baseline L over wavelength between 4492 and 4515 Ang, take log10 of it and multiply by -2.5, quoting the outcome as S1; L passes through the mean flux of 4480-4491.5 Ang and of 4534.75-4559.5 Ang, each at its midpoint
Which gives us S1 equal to 0.03 mag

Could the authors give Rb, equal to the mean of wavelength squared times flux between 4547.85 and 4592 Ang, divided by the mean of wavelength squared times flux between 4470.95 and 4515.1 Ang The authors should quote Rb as 1.1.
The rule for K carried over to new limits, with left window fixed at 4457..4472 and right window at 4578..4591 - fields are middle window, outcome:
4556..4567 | 0.04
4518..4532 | 0.20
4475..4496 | 0.00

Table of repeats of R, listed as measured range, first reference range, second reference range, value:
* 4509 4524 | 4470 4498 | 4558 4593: 1.1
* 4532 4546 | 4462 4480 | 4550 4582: -0.3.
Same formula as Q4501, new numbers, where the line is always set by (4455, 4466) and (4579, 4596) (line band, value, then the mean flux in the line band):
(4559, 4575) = 1.7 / 7.28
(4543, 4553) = 0.0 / 8.17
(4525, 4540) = 0.8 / 7.81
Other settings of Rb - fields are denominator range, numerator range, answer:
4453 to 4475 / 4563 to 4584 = 1.01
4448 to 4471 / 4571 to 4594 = 1.08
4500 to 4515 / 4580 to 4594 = 1.06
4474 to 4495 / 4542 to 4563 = 1.06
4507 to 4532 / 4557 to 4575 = 1.10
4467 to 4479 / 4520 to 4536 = 0.94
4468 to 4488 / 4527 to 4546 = 1.04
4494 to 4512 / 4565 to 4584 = 1.06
